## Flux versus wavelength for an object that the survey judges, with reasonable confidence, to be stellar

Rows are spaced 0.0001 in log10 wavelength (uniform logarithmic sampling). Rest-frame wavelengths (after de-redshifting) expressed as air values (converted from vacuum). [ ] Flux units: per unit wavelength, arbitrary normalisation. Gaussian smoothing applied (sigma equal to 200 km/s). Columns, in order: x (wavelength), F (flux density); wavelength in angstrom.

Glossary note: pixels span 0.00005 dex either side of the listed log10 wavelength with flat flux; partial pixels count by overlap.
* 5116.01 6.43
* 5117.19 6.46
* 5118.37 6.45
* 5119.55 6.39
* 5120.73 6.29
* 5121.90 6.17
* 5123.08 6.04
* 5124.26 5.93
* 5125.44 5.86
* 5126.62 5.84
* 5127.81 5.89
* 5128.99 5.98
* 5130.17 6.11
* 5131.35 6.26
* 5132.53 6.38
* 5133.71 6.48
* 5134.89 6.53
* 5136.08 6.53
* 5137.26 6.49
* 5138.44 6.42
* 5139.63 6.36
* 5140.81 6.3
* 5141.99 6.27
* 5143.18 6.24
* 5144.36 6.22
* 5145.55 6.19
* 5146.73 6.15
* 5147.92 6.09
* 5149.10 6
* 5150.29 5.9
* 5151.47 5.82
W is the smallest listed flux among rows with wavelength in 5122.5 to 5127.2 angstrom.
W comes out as 5.84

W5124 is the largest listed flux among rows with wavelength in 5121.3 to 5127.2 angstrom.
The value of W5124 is 6.17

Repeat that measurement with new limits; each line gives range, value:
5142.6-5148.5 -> 6.24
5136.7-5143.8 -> 6.49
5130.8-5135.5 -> 6.53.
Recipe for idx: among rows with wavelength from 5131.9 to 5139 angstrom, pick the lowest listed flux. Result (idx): 6.38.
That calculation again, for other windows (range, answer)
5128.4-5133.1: 5.98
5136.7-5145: 6.22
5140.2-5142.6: 6.27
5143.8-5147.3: 6.15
